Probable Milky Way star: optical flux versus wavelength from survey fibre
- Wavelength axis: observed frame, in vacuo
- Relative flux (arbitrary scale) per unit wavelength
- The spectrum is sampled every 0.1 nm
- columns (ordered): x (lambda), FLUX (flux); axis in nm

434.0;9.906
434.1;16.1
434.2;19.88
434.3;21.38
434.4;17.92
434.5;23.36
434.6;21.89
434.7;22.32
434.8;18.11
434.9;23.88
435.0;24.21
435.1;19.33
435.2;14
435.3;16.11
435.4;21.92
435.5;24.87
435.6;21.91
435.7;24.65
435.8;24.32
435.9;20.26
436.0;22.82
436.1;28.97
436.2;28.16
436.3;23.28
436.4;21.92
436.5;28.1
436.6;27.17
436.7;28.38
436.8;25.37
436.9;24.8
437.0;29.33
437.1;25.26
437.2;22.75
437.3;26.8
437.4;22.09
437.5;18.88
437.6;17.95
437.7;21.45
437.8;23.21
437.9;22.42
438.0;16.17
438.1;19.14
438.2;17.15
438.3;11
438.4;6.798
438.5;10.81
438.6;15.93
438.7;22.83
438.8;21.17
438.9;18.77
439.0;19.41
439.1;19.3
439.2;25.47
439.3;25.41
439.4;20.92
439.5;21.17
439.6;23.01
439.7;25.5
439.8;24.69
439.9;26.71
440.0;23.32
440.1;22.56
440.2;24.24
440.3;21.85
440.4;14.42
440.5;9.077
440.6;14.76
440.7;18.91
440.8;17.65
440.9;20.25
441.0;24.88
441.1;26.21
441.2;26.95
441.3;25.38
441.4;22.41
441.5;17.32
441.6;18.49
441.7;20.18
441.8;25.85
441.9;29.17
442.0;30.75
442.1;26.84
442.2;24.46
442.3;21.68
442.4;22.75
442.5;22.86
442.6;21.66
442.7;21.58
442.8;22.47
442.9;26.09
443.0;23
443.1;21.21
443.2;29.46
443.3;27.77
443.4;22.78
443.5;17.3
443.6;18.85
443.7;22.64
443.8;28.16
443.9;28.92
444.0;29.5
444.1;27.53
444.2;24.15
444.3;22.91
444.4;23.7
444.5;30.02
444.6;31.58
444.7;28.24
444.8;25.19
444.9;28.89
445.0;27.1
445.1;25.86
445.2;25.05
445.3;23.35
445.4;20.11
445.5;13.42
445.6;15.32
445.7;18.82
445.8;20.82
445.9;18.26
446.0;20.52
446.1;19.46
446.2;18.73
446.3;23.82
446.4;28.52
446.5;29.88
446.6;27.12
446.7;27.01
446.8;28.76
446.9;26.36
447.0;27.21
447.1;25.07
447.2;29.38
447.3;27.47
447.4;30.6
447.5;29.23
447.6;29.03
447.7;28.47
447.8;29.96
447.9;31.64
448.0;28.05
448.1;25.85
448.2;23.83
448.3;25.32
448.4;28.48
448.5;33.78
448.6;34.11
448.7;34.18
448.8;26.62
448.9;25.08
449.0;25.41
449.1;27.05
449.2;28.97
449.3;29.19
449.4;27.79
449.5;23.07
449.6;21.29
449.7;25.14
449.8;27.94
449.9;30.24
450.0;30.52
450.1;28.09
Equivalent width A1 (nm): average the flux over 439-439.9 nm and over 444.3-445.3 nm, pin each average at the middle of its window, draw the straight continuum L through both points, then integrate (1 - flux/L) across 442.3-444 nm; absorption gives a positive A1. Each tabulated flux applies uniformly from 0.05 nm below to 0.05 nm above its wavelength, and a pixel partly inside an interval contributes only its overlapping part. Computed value 0.13 nm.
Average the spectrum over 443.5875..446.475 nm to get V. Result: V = 23.9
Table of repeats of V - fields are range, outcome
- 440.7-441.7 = 21.9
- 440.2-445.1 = 23.6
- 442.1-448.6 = 25.2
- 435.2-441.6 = 21.6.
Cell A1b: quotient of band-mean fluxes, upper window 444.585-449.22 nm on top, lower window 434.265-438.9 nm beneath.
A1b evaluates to 1.2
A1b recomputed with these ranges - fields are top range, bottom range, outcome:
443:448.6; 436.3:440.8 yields 1.21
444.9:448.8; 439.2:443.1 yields 1.15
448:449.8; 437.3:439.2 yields 1.48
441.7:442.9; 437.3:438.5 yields 1.36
